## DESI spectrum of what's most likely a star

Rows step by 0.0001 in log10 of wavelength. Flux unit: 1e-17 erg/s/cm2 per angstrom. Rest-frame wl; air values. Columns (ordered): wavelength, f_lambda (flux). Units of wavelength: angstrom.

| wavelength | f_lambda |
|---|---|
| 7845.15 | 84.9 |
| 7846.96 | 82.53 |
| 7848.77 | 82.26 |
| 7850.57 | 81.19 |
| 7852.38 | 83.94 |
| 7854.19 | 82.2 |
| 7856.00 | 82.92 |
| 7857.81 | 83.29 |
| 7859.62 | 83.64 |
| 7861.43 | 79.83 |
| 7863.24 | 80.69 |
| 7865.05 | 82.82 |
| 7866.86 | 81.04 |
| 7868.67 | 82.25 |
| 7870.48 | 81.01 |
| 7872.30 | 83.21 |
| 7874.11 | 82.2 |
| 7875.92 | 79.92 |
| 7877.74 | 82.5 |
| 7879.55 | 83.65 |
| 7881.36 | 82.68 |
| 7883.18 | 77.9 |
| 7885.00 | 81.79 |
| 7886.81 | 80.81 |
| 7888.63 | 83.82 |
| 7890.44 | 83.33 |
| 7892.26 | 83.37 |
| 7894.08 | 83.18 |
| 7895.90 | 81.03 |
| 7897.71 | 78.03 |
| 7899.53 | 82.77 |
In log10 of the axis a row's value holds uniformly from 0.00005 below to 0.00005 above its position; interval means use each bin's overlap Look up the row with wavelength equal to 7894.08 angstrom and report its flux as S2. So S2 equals 83.18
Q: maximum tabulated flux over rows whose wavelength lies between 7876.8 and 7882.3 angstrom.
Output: 83.65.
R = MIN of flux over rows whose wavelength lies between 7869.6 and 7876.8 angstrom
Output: 79.92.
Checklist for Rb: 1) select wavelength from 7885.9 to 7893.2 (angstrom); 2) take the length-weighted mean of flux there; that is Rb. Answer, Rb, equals 82.9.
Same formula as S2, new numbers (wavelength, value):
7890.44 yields 83.33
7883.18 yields 77.9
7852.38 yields 83.94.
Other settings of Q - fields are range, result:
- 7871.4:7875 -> 83.21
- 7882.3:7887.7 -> 81.79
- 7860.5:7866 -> 82.82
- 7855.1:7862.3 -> 83.64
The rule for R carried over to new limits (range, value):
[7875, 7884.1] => 77.9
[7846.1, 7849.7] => 82.26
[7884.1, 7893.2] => 80.81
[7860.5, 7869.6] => 79.83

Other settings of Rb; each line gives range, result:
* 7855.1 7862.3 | 82.4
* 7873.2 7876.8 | 81.2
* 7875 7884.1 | 81.3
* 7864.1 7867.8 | 82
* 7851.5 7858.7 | 83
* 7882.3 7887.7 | 80.2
